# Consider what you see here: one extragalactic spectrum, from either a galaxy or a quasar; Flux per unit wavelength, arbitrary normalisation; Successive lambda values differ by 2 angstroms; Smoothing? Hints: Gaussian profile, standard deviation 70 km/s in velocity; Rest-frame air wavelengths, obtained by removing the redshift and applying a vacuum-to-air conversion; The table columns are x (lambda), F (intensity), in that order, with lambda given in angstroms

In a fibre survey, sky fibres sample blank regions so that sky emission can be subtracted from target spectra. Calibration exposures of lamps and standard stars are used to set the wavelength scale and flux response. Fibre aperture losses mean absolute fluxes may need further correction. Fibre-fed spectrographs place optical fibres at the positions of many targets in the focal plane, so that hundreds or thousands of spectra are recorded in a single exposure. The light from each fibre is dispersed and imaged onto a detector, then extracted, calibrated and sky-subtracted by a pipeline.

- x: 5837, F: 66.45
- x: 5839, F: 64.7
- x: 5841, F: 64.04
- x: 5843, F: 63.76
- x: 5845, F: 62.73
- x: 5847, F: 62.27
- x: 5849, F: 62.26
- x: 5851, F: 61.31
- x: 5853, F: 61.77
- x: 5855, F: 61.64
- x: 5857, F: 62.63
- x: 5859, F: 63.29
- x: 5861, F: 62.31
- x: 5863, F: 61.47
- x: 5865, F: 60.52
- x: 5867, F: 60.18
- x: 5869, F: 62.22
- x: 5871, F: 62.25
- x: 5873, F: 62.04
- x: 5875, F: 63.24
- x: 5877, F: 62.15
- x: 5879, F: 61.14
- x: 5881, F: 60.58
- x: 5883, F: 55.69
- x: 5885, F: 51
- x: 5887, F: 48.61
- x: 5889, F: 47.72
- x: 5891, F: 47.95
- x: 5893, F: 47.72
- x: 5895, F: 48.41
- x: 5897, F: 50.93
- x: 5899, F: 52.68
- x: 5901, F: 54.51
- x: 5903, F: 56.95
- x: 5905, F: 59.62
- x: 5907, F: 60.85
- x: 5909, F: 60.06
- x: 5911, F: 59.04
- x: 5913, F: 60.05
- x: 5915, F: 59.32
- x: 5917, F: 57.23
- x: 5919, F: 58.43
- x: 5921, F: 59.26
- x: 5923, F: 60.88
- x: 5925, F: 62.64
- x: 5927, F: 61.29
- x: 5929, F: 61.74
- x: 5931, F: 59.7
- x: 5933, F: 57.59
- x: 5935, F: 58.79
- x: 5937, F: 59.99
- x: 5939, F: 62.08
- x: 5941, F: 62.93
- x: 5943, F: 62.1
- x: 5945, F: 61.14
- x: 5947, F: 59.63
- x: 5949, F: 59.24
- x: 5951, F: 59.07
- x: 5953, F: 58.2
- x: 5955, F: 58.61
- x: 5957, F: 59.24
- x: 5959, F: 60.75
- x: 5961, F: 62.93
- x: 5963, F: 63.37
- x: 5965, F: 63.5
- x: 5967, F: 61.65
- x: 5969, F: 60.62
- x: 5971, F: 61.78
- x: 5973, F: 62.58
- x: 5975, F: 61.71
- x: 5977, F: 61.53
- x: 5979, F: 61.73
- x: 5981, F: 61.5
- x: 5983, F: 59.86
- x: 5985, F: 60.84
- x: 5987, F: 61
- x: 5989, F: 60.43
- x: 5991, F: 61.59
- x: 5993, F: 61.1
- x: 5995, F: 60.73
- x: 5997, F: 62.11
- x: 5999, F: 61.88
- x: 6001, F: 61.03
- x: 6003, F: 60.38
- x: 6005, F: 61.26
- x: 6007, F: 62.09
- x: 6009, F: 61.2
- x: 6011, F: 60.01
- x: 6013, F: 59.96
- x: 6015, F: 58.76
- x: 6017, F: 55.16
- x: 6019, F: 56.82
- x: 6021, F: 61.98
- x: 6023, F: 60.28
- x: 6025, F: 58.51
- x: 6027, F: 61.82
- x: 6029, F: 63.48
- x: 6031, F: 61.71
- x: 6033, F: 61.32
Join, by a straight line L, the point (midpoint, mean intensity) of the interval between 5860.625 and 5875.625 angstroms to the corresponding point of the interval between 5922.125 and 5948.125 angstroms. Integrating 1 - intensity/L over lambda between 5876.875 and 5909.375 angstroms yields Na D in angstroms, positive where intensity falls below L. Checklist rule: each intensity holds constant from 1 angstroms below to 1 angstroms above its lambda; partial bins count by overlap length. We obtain 3.8 angstroms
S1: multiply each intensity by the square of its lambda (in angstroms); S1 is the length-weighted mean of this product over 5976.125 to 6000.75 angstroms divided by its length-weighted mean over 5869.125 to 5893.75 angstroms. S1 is 1.13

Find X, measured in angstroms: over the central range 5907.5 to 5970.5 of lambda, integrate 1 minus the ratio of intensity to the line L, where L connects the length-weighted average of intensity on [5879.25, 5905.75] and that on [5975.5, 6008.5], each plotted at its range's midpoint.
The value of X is -4.2 angstroms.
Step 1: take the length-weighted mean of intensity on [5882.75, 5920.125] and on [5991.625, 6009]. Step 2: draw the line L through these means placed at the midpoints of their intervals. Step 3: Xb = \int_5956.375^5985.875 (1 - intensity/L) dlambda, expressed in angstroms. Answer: -1.14 angstroms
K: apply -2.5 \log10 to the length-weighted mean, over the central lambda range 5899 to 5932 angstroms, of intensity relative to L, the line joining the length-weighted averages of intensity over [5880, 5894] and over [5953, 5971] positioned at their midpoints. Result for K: -0.08 mag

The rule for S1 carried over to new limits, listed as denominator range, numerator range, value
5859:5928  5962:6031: 1.09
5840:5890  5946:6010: 1.05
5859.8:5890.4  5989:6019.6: 1.07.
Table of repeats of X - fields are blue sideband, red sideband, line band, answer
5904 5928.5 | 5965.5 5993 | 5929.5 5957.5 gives 0.3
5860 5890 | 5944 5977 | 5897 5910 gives 0.6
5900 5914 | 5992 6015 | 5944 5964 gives -0.1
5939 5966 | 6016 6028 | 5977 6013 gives -0.8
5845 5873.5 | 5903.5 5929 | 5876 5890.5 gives 1.4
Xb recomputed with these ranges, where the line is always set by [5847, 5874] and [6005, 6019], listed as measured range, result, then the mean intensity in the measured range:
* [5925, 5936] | 0.1 angstroms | 60.1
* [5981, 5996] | -0.3 angstroms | 60.8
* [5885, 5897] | 2.5 angstroms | 48.6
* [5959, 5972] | -0.4 angstroms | 62.2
